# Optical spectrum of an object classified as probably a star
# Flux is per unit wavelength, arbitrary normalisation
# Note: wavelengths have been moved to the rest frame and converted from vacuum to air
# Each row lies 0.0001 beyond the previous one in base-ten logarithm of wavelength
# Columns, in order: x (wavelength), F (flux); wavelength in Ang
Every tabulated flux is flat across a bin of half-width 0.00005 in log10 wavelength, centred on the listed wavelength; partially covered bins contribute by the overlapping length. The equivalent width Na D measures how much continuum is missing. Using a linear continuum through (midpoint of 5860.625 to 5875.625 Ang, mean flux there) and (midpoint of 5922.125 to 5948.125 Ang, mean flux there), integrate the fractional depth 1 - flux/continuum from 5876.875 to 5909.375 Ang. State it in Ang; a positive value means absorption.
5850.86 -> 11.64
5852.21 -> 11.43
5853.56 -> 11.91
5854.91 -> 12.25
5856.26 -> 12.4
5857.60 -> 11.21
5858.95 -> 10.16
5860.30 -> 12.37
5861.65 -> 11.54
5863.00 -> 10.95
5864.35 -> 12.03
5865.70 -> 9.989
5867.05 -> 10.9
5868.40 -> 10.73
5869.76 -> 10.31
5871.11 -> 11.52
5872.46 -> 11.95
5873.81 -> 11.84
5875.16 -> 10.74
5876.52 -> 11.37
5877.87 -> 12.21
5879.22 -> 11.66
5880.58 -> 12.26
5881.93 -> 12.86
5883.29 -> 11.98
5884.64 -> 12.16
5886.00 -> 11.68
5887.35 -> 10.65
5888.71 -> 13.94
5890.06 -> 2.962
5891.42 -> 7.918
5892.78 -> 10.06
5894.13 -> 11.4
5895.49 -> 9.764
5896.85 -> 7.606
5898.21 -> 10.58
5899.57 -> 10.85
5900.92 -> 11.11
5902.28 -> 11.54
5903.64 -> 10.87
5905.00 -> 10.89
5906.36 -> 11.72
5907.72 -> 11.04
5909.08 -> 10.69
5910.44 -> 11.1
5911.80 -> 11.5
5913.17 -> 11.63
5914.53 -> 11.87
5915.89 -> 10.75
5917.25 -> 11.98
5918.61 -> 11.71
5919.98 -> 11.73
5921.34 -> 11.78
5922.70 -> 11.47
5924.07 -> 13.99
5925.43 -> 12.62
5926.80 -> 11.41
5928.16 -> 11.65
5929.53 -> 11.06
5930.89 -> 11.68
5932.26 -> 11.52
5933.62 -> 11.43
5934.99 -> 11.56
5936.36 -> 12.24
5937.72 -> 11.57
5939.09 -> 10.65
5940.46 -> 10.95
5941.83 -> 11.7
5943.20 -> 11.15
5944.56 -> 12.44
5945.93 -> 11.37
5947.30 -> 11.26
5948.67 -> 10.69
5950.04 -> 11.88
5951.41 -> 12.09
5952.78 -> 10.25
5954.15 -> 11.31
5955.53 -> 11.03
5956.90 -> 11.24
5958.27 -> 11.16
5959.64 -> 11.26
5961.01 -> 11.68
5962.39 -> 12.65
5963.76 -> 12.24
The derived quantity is 1.7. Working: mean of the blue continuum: 11.2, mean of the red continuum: 11.7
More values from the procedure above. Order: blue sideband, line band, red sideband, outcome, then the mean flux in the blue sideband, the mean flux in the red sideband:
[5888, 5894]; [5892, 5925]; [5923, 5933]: -2.4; 8.98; 12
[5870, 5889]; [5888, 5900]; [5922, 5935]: 2.4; 11.8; 11.9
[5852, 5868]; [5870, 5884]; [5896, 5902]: -1.2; 11.4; 10.1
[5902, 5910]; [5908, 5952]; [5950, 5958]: -1.7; 11.1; 11.2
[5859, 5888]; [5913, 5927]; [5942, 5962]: -0.6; 11.5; 11.4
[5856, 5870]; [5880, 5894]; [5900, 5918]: 0.7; 11.1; 11.3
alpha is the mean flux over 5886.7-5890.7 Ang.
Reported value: 9.24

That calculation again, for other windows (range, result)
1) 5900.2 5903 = 11.3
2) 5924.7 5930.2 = 11.7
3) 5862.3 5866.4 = 11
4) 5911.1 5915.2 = 11.6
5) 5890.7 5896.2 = 9.72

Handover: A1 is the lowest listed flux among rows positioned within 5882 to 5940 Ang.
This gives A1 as 2.962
